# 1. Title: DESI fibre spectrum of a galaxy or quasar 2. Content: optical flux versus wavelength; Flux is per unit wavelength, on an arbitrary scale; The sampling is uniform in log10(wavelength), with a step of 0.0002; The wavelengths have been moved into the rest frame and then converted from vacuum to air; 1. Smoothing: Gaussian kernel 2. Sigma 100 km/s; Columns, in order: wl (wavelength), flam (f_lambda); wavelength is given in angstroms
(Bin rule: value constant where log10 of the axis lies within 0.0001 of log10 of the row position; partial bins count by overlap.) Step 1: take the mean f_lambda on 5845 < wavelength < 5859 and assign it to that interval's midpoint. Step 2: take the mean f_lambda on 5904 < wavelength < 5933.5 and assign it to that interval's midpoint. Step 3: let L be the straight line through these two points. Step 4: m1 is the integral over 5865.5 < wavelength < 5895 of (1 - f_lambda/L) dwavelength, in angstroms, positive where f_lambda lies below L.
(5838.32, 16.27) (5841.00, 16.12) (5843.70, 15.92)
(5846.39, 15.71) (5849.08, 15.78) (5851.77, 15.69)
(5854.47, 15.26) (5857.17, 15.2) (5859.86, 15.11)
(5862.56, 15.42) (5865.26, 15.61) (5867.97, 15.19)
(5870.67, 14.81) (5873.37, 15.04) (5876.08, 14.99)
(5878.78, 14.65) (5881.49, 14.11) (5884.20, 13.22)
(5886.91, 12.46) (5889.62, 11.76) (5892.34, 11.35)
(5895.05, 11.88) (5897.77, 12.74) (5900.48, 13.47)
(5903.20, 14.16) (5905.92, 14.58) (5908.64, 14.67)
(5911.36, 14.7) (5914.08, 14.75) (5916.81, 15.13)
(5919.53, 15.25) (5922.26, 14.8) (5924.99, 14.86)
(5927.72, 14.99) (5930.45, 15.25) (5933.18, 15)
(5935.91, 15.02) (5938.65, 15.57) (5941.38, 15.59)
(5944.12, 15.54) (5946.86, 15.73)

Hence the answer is 2.9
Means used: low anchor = 15.5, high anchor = 14.9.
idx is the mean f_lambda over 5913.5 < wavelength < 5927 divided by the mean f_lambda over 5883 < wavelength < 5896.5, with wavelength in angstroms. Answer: 1.23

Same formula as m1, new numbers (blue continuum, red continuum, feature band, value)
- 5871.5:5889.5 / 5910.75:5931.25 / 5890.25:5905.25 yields 1.7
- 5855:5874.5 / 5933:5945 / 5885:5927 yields 4.2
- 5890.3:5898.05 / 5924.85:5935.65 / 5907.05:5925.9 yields -1.4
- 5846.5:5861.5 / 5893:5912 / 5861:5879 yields -0.4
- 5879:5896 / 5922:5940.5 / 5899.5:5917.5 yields -0.9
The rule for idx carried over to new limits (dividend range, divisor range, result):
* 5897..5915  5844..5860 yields 0.91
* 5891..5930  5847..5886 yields 0.94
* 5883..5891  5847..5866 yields 0.81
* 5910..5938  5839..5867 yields 0.96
